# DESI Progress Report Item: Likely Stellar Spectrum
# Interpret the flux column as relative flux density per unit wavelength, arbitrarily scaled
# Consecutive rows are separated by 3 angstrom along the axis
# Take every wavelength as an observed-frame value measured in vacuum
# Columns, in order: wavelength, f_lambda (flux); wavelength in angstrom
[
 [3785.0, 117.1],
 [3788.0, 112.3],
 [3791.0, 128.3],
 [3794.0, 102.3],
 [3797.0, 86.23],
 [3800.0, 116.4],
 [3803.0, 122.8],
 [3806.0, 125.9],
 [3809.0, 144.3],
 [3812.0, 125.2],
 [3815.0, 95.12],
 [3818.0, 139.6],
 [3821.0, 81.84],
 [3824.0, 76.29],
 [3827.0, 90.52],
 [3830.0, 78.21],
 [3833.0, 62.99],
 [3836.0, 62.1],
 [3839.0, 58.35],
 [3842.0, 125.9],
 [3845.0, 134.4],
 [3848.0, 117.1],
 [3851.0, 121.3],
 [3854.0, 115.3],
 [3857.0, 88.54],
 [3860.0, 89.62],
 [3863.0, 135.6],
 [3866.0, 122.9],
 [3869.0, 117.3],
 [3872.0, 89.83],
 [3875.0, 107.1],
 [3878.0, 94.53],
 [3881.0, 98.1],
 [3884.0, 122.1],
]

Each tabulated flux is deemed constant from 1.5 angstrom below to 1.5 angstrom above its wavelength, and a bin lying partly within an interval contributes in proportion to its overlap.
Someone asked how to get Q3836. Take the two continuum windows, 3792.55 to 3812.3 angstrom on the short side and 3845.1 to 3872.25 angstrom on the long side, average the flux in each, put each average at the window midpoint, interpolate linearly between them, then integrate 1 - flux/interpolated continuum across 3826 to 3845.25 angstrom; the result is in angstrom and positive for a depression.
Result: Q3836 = 5.1 angstrom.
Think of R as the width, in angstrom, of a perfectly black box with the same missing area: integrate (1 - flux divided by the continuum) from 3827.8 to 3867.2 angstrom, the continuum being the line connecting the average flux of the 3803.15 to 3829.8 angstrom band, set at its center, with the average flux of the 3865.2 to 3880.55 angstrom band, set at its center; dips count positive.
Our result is 2.2 angstrom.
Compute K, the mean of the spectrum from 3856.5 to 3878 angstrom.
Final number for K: 107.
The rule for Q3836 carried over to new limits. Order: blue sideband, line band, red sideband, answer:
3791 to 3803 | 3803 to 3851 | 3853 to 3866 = 2.5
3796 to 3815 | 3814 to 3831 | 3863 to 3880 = 3.3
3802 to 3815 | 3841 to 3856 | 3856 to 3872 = -1.0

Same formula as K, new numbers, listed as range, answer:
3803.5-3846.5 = 101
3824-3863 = 96.2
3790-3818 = 117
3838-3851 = 112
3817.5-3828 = 93.3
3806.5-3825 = 112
